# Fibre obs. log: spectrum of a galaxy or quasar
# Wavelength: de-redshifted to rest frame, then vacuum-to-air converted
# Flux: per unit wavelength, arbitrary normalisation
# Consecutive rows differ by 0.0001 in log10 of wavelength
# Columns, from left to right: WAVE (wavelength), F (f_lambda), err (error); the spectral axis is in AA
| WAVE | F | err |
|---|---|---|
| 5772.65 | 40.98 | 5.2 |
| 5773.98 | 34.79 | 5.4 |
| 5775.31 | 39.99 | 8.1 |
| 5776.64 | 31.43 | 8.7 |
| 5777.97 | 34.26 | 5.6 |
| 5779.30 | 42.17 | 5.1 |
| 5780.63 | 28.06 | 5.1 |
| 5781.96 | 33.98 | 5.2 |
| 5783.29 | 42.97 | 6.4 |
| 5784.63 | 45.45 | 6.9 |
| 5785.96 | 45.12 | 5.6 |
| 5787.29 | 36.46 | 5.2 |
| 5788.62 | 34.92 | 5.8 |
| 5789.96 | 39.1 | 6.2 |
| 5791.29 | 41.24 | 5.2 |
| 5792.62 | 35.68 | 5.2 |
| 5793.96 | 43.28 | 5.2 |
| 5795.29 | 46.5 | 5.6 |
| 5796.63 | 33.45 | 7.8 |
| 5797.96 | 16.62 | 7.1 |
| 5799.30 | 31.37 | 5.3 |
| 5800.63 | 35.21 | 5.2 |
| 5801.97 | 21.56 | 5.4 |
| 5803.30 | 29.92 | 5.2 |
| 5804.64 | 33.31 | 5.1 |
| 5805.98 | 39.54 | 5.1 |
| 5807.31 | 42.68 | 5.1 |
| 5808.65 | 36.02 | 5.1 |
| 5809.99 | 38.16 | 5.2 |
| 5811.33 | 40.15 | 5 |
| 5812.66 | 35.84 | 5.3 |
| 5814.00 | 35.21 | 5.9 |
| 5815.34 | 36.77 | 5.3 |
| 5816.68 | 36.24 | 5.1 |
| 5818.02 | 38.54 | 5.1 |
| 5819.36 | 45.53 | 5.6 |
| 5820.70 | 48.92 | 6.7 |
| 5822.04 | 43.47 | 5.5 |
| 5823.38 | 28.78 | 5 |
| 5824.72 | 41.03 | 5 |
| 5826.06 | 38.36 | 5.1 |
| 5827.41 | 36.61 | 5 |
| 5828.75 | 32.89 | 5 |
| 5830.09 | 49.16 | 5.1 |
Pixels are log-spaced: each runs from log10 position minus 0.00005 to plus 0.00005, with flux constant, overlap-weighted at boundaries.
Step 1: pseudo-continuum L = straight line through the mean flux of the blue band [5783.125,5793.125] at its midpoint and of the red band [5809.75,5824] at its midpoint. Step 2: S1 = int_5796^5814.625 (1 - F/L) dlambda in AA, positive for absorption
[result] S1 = 2.77 AA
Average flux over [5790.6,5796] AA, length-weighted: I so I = 41.6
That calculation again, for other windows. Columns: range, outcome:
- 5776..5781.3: 34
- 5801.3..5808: 33.4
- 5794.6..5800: 32.1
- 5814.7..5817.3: 36.5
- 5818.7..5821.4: 47.2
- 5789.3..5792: 40.2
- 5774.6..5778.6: 35.2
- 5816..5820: 40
